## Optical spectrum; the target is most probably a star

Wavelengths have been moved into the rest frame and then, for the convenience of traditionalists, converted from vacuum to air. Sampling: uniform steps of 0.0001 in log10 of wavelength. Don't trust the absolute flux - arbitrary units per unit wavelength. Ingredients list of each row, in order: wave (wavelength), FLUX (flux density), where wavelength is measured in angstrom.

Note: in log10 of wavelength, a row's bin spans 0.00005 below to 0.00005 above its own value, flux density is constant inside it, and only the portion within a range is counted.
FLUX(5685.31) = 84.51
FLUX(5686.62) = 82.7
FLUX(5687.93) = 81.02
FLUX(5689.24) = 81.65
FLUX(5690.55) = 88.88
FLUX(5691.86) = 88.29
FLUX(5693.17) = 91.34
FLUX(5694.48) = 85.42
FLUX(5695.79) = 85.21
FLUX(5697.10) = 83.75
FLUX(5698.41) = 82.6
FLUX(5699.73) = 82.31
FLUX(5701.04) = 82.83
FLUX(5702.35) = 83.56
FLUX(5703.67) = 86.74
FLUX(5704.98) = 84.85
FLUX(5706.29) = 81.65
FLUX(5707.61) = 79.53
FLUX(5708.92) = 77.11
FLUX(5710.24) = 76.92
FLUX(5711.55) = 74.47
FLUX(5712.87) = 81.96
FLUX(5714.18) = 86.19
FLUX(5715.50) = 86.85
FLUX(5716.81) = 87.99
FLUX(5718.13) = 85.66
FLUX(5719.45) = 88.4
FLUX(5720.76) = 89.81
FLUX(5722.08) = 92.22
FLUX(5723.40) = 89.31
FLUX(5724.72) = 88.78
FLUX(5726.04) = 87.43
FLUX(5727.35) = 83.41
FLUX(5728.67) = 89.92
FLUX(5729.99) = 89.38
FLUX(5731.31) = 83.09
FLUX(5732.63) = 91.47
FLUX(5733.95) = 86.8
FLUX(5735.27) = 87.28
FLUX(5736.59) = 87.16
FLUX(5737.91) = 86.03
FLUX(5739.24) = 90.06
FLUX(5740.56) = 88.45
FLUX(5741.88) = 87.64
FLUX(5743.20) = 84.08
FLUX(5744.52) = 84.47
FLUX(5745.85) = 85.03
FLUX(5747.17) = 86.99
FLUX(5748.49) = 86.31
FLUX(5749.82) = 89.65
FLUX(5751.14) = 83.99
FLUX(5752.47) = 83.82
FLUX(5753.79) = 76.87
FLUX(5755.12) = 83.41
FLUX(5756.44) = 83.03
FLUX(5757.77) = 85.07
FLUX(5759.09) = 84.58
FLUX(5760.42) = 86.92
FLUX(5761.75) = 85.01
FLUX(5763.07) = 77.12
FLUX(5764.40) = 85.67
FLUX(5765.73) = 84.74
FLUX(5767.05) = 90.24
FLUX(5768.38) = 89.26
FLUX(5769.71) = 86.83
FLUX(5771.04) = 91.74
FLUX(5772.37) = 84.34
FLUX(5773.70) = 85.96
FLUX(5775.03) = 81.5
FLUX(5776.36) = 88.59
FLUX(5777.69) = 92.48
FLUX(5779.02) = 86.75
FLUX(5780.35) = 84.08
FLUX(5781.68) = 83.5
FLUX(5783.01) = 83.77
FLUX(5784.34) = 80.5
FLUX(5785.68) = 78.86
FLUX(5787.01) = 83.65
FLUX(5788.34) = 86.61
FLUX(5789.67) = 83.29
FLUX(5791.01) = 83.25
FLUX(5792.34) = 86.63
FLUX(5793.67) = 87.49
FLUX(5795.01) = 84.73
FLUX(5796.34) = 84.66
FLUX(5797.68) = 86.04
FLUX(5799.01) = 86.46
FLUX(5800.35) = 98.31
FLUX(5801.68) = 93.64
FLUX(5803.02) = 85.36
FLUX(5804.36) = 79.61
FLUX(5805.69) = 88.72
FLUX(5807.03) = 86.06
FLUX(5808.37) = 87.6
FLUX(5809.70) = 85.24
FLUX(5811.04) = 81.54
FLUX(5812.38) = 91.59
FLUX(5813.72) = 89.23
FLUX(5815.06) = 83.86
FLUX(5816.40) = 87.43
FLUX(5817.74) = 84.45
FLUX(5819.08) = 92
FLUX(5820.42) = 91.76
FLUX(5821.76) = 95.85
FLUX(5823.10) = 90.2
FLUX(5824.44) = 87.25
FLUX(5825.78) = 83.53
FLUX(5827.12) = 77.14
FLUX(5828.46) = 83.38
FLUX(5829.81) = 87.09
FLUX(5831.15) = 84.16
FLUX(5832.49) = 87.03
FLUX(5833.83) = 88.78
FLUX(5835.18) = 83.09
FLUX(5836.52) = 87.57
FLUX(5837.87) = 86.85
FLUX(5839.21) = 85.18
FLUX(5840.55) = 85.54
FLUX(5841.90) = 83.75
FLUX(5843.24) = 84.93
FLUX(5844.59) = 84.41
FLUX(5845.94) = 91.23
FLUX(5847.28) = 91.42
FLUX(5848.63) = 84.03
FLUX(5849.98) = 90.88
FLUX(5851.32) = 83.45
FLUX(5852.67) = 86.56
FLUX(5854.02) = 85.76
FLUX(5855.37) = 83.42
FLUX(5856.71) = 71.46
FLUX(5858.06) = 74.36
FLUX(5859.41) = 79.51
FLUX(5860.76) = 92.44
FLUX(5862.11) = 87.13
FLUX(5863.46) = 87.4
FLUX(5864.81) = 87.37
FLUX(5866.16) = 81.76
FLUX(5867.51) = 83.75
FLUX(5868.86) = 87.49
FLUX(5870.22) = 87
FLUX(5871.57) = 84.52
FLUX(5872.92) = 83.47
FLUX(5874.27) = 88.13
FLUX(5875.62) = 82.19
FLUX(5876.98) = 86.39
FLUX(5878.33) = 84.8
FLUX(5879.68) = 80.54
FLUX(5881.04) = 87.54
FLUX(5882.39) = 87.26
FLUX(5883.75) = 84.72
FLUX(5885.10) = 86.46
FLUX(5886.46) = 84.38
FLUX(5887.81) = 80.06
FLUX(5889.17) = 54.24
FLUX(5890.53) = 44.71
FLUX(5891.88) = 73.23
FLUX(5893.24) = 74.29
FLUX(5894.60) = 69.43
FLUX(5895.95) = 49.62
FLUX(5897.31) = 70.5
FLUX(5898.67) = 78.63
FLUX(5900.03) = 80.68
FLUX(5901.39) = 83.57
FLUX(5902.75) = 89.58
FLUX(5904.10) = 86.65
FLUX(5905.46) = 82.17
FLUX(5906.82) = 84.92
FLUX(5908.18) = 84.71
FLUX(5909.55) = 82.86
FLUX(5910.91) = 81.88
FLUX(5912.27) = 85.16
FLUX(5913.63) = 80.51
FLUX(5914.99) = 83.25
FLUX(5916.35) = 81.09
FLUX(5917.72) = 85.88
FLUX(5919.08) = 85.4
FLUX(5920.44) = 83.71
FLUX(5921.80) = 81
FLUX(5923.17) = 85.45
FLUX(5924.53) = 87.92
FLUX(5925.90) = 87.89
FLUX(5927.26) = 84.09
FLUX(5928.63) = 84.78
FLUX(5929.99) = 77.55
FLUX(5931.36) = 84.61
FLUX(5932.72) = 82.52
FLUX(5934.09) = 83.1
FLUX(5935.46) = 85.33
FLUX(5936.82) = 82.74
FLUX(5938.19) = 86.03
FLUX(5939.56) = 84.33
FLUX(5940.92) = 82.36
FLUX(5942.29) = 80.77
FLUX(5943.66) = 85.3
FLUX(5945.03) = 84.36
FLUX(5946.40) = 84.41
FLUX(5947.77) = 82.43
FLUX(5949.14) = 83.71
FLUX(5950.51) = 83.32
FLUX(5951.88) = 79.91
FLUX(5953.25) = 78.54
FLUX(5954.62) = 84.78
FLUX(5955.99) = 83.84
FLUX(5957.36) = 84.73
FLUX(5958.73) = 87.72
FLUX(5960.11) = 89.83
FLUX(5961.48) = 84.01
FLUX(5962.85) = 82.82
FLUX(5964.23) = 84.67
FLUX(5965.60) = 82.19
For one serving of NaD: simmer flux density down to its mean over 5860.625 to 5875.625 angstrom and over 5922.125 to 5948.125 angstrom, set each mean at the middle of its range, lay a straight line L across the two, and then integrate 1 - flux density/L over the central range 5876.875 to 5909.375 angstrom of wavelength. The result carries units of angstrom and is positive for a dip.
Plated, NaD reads 2.8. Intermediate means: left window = 86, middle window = 77.8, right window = 84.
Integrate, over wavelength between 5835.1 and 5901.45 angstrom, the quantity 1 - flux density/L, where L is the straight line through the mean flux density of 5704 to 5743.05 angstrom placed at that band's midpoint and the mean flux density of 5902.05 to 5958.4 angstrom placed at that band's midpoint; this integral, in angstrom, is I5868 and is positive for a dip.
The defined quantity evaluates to 2.3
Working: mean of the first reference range 85.9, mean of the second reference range 83.8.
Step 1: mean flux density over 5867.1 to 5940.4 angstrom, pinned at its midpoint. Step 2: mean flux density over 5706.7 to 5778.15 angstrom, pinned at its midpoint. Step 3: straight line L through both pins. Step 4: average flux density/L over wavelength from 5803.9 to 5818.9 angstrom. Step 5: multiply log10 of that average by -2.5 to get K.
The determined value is -0.03 mag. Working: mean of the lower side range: 85.7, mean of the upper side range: 81.3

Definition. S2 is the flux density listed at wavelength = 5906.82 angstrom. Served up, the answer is 84.92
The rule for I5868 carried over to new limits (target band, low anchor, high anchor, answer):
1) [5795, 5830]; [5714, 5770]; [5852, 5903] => -1.7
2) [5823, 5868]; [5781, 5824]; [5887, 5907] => -2.5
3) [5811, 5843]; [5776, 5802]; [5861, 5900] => -1.3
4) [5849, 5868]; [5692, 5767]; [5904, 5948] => 0.1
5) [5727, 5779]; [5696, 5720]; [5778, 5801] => -1.2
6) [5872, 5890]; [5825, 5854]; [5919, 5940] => 0.6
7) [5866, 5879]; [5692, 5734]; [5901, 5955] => -0.1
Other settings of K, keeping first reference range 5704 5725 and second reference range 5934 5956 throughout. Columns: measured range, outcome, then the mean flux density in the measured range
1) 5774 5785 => -0.01 mag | 85.2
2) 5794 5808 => -0.04 mag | 87.3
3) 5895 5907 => 0.07 mag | 78.1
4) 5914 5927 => -0.01 mag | 84.5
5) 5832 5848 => -0.04 mag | 86.6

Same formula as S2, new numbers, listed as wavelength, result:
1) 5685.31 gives 84.51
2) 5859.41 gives 79.51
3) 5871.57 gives 84.52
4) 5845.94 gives 91.23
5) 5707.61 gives 79.53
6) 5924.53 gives 87.92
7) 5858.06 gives 74.36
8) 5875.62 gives 82.19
